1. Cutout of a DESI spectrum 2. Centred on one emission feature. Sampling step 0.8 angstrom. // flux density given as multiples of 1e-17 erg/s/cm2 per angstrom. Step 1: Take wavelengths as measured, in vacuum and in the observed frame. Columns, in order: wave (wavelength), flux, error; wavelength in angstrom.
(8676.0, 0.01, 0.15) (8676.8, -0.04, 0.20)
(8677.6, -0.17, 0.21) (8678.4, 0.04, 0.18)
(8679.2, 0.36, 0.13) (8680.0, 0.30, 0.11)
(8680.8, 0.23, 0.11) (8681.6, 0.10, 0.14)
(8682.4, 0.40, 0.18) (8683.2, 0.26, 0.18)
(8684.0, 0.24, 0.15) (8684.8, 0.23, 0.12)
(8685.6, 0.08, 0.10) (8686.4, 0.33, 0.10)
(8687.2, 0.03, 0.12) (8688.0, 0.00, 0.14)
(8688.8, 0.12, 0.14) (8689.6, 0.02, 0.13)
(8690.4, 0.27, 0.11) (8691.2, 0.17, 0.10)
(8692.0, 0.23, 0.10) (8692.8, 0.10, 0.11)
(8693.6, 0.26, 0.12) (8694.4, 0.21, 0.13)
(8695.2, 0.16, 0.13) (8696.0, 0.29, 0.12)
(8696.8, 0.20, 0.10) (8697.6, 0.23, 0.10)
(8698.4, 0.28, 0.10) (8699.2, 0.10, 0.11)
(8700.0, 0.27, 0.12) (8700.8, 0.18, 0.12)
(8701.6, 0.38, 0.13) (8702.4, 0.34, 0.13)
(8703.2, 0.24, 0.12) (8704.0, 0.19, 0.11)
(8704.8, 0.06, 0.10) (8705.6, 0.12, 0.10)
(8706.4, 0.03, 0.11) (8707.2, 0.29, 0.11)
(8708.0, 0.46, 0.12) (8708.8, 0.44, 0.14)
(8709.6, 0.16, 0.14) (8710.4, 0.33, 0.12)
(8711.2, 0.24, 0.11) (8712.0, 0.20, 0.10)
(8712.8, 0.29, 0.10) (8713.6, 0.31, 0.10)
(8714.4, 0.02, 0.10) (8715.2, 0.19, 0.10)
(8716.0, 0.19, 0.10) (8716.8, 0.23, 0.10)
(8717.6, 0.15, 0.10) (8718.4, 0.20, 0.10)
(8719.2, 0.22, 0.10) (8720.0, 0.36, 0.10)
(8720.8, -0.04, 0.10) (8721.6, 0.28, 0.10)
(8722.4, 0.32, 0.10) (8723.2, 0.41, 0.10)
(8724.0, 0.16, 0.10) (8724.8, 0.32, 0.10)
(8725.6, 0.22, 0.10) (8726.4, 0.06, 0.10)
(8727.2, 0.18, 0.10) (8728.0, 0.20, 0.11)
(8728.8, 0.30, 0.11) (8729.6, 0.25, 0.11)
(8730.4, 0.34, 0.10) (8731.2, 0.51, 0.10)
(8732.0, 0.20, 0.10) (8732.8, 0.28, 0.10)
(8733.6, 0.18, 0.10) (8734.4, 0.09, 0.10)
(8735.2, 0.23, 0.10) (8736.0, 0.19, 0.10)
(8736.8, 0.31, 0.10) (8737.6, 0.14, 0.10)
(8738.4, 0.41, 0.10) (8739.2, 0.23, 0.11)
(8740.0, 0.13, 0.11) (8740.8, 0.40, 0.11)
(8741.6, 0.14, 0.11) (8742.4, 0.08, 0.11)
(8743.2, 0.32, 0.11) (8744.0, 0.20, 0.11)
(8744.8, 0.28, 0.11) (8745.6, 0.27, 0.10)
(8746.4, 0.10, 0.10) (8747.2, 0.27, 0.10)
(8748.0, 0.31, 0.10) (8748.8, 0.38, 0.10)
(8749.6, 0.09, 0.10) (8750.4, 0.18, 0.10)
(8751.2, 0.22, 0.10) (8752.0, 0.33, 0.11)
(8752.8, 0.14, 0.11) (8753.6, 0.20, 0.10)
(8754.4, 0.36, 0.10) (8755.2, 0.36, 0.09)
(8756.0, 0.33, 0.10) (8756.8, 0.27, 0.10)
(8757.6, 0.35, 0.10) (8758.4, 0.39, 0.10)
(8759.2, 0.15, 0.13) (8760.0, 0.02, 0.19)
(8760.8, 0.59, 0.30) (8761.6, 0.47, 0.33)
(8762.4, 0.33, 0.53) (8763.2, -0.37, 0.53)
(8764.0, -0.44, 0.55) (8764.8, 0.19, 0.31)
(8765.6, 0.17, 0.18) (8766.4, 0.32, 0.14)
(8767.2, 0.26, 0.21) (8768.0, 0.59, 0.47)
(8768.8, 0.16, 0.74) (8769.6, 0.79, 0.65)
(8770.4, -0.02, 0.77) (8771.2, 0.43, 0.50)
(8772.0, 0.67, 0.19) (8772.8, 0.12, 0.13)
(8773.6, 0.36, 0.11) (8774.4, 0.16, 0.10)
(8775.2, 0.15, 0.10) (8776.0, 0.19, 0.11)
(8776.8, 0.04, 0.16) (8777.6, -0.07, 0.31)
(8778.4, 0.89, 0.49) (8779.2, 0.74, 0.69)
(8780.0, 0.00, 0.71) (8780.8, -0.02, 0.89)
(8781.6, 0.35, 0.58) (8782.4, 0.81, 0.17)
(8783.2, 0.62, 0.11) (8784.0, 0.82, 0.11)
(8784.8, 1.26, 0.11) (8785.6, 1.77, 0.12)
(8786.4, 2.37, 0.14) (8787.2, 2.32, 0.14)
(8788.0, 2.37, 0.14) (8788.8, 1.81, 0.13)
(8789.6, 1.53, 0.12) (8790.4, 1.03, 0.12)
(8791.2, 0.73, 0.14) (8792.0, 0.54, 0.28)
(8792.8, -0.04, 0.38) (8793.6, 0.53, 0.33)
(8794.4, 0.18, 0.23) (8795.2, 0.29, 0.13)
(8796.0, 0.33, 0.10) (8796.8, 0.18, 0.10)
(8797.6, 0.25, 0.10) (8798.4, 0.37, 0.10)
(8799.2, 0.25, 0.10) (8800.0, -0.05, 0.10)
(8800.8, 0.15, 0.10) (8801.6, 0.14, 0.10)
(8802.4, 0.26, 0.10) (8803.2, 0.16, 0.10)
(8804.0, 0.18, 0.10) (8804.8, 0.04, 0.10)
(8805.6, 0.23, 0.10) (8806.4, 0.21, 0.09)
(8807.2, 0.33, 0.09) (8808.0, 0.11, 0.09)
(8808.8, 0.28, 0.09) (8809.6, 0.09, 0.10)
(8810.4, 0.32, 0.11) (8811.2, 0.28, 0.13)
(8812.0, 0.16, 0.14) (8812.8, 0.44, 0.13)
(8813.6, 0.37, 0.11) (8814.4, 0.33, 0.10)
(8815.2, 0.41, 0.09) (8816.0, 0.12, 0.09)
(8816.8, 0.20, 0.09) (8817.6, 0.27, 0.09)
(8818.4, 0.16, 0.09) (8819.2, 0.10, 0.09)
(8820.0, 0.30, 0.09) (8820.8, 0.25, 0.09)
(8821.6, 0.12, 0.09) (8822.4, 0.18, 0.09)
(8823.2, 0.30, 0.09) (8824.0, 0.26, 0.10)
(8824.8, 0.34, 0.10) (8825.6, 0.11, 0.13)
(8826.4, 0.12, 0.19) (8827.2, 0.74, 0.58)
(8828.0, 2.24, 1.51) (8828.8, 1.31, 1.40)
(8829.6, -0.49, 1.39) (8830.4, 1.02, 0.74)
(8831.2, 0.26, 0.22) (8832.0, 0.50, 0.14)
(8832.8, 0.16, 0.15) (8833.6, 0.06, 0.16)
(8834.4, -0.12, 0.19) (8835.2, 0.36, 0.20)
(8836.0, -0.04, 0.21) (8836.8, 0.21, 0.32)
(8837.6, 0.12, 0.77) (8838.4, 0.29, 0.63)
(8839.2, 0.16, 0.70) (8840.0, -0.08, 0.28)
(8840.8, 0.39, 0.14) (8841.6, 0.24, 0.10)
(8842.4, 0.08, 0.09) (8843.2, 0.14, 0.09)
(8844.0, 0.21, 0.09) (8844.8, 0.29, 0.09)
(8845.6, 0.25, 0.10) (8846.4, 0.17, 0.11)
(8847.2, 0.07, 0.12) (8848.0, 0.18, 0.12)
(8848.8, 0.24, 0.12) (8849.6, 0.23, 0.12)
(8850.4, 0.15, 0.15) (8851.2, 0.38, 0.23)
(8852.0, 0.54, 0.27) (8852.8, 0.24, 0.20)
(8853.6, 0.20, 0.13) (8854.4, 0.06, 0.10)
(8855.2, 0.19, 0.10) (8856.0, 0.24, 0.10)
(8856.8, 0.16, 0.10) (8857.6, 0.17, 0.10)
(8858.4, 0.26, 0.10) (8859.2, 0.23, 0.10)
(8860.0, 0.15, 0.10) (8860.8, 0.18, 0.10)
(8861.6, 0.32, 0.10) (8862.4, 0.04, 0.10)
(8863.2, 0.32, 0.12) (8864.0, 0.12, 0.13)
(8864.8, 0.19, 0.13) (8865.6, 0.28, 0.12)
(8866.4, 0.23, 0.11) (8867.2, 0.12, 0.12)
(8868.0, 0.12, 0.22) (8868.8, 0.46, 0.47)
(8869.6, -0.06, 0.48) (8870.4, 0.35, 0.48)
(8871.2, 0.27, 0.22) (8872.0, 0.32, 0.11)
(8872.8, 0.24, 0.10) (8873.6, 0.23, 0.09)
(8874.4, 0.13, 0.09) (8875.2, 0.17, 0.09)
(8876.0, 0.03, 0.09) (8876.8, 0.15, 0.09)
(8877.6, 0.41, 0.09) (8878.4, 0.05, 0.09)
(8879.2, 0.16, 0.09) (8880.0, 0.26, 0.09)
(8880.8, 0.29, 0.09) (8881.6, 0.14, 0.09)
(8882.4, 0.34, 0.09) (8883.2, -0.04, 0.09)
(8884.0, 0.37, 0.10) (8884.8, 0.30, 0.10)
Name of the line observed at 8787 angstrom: H-beta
